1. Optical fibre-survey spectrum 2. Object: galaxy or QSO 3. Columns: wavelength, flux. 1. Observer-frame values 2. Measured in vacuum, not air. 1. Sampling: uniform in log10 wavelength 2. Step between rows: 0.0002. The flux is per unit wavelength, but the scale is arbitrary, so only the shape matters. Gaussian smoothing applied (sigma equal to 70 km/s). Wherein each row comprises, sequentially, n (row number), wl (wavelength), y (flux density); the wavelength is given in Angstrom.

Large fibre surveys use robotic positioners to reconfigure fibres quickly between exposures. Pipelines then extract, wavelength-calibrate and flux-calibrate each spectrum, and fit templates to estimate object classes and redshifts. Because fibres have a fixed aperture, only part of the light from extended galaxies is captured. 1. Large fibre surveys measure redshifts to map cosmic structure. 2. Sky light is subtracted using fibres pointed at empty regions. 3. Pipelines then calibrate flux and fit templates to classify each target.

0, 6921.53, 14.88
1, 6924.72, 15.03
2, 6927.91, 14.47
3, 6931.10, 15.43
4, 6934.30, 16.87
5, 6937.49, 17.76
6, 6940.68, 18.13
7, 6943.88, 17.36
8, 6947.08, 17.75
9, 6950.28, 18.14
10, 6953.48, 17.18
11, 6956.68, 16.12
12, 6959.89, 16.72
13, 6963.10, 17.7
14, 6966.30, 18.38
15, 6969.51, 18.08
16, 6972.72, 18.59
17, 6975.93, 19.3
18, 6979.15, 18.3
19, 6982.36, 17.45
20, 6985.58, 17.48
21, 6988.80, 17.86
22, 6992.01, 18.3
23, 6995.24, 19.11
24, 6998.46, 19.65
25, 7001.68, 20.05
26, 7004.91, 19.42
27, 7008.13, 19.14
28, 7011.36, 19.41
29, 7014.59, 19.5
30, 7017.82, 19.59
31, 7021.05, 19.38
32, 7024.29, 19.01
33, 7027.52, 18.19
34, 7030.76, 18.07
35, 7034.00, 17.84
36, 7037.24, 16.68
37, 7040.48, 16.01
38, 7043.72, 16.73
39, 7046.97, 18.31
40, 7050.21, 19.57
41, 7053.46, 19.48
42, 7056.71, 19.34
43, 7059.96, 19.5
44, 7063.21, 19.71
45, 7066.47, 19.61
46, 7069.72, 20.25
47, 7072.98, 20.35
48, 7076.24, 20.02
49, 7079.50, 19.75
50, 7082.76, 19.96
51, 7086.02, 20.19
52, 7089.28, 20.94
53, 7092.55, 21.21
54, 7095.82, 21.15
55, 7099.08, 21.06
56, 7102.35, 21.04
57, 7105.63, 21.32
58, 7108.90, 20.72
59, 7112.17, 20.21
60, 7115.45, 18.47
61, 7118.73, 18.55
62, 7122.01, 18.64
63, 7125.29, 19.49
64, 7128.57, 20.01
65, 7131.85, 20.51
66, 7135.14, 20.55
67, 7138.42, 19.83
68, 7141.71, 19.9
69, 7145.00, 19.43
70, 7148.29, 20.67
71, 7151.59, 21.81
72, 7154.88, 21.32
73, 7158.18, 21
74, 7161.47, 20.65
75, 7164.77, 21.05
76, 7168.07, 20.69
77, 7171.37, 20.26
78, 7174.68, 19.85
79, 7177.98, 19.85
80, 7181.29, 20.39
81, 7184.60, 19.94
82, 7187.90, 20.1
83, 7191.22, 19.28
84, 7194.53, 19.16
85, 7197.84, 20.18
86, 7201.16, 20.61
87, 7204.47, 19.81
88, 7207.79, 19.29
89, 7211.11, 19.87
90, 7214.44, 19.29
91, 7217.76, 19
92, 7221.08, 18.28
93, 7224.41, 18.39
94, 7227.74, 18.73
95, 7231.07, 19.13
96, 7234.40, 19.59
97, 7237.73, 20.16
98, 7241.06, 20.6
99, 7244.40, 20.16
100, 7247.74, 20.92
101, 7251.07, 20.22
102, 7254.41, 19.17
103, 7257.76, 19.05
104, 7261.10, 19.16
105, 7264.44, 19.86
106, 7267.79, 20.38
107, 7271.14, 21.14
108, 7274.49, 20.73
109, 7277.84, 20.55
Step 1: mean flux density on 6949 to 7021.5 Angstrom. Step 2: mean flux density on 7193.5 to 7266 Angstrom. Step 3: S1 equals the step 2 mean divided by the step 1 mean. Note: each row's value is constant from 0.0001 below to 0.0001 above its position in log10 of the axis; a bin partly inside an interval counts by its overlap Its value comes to 1.06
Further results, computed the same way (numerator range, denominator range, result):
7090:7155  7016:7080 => 1.08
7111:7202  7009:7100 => 1.04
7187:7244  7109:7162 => 0.97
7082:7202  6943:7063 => 1.10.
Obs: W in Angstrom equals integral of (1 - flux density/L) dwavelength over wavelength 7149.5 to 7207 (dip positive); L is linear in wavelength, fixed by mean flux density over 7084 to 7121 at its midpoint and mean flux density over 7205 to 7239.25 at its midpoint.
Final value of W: -2.0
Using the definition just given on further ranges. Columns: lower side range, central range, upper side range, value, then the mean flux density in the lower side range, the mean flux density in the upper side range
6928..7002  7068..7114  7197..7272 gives -4.68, 17.8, 19.7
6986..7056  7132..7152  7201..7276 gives -1.11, 18.6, 19.7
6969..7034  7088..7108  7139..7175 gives -1.20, 18.8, 20.6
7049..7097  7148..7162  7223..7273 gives -0.87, 20.1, 19.8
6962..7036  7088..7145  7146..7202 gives -1.04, 18.7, 20.4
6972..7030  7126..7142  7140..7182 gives 0.08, 18.9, 20.5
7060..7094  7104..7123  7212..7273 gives 0.34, 20.2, 19.6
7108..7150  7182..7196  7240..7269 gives 0.11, 19.8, 19.9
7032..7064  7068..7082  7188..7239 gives -1.23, 18.3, 19.4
